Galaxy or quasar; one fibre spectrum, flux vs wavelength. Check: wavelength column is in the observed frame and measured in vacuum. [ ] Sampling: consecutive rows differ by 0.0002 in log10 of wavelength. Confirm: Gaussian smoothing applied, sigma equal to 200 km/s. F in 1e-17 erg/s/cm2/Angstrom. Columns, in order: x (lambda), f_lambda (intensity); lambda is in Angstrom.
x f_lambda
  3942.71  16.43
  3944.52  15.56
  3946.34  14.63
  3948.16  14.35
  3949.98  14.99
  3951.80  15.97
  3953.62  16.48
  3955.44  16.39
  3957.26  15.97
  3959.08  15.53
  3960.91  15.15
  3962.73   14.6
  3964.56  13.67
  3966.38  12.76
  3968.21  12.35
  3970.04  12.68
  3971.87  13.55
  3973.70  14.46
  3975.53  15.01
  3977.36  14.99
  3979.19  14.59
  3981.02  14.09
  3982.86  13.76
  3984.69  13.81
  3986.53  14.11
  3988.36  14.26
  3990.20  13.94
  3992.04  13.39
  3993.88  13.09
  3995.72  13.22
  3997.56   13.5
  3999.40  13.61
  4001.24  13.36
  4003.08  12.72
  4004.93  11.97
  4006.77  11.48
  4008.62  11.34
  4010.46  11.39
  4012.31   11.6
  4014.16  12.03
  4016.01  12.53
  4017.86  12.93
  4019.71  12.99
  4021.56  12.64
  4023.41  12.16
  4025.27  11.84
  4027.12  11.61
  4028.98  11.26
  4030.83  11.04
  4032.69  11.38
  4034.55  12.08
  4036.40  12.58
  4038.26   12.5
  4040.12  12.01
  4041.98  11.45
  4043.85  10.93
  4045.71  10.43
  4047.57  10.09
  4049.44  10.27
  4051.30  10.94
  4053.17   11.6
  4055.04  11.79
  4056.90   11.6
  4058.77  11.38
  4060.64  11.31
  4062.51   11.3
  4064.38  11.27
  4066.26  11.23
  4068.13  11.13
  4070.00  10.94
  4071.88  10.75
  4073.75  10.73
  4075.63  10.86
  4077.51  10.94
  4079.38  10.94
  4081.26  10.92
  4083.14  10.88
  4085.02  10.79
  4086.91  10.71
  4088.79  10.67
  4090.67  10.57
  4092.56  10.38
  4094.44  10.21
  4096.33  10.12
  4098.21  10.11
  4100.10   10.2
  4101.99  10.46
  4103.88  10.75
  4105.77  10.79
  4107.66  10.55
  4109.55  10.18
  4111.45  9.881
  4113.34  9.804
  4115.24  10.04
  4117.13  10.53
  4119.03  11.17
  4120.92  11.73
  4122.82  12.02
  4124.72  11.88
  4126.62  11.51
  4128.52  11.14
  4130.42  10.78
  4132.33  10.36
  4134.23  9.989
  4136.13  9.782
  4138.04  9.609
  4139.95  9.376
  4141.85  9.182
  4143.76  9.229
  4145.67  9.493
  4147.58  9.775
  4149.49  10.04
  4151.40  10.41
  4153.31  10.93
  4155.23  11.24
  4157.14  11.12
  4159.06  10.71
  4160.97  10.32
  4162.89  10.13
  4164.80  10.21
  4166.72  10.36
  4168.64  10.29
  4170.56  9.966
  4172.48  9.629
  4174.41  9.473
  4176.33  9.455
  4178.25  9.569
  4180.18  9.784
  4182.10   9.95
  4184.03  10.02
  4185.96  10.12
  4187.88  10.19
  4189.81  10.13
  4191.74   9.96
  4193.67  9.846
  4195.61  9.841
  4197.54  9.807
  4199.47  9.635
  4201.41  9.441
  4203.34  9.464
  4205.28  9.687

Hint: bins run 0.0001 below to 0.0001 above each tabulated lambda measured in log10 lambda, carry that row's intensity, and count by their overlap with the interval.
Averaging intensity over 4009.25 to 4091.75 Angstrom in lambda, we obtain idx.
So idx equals 11.4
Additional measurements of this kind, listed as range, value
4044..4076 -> 11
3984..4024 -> 12.8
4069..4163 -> 10.5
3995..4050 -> 12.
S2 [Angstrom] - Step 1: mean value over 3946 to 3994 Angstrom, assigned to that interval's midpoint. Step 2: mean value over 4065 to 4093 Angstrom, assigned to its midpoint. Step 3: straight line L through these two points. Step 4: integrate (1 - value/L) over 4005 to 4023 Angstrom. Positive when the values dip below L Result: 1.2 Angstrom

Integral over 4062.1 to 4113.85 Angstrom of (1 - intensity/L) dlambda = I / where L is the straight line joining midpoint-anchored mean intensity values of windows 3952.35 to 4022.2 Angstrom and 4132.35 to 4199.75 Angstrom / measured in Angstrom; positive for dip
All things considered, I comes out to 4.13 Angstrom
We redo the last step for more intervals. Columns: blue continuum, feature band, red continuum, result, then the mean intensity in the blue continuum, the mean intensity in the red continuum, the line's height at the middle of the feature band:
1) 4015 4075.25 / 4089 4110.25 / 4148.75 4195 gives 1.0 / 11.5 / 10.2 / 10.9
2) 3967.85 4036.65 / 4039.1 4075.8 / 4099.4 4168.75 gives 2.3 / 12.9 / 10.4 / 11.9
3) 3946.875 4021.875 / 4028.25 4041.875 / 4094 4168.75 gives 0.8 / 13.7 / 10.4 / 12.6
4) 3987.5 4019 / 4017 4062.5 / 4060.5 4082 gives 0.8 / 12.7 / 11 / 11.8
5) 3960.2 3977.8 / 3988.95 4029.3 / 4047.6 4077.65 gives 0.6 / 13.9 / 11.1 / 12.7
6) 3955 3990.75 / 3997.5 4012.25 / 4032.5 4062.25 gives 0.8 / 14.3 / 11.4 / 13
